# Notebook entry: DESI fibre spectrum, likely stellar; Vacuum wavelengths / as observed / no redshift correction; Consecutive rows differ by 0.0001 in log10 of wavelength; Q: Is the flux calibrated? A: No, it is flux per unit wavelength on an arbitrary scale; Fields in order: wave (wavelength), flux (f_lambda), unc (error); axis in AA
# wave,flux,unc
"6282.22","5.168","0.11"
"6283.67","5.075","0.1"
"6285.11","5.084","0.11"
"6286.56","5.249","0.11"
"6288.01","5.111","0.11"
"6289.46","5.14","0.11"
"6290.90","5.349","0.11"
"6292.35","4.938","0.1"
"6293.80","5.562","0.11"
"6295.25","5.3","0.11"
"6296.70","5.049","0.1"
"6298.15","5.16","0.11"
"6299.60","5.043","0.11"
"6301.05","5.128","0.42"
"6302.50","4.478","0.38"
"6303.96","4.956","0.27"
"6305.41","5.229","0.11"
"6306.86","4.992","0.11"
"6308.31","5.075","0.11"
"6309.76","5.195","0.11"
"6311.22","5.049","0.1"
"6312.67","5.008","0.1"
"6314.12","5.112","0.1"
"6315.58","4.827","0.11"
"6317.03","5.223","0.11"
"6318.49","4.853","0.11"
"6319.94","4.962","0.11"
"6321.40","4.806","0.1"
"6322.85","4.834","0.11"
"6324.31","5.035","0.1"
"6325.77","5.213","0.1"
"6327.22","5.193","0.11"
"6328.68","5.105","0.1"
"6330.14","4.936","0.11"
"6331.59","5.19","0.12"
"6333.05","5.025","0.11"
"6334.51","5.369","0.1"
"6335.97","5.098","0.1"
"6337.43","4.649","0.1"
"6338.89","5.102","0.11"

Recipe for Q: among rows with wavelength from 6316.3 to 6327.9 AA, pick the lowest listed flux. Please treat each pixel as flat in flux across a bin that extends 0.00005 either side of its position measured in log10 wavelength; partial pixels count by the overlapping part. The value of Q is 4.806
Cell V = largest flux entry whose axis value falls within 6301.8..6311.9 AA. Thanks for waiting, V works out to 5.229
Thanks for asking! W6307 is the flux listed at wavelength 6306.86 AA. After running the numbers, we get 4.992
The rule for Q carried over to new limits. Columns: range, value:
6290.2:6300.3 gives 4.938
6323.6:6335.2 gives 4.936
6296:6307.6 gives 4.478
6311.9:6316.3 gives 4.827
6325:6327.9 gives 5.193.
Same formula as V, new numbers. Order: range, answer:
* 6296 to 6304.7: 5.16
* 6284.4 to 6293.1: 5.349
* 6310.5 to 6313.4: 5.049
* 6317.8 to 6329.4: 5.213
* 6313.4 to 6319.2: 5.223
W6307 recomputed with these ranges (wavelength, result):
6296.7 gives 5.049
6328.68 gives 5.105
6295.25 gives 5.3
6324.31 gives 5.035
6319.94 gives 4.962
